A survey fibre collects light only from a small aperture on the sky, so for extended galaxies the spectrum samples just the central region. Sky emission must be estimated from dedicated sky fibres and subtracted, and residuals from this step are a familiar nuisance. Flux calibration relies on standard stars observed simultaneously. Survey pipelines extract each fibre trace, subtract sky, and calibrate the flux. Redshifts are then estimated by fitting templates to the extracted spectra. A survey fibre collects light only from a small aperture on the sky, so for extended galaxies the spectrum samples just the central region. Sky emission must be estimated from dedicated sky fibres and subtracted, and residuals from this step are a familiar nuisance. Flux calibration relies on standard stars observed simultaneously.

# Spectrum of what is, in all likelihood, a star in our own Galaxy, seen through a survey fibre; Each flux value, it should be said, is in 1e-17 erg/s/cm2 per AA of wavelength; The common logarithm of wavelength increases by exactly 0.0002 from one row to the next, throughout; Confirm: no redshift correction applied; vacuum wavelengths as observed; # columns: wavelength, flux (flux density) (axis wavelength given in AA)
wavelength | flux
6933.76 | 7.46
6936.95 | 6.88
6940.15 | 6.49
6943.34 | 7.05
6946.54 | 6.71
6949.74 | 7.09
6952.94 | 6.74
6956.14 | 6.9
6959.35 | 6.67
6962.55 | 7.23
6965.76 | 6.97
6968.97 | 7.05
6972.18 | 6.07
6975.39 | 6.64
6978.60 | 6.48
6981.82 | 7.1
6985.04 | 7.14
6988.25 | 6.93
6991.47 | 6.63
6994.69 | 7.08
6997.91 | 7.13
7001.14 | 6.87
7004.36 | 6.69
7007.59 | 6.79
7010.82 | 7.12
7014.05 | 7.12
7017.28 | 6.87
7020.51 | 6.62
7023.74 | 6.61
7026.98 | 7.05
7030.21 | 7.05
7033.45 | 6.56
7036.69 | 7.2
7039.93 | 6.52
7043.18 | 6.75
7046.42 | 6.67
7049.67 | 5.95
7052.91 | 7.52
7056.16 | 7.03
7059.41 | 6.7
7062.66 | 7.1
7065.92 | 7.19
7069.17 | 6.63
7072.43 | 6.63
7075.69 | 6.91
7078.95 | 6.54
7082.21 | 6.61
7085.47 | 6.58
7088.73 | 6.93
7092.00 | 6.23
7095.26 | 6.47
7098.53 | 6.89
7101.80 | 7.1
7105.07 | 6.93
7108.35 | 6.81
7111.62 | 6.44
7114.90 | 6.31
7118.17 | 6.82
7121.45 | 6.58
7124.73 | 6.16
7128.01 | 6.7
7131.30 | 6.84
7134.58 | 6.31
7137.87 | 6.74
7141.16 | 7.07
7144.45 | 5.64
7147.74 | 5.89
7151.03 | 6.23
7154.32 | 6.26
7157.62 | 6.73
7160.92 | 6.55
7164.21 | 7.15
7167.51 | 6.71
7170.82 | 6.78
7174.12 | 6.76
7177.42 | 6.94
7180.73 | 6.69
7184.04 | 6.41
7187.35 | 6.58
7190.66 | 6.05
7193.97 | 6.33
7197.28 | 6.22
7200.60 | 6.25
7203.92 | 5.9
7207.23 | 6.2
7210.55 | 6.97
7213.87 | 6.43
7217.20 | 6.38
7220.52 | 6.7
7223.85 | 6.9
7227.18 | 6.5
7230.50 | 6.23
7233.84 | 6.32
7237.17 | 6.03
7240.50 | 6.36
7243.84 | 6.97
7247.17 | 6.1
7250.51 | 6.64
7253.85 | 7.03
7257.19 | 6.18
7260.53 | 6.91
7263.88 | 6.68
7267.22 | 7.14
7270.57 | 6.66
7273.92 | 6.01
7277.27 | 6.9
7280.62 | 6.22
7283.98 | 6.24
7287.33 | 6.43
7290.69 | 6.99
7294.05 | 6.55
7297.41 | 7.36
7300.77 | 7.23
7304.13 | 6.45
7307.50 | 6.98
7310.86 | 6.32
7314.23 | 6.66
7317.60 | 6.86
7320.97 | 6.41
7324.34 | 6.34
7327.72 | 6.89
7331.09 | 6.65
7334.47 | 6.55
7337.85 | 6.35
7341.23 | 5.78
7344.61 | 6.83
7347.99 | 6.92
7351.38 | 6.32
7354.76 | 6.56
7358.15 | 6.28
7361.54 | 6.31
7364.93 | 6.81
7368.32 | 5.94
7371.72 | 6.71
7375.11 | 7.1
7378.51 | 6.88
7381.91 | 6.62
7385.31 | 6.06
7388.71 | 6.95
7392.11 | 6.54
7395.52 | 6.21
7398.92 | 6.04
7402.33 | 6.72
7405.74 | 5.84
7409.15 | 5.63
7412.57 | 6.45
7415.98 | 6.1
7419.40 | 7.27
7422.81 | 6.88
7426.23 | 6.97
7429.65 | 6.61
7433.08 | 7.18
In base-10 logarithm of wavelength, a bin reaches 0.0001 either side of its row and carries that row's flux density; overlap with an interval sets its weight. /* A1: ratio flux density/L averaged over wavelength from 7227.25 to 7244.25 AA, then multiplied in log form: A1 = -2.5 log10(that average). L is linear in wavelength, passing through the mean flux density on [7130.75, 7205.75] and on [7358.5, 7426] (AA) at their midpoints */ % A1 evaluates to 0.02 mag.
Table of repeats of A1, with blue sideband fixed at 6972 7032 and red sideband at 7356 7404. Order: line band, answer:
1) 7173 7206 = 0.05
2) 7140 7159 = 0.07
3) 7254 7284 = 0.00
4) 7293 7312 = -0.04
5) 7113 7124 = 0.04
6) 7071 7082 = 0.02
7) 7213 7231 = 0.02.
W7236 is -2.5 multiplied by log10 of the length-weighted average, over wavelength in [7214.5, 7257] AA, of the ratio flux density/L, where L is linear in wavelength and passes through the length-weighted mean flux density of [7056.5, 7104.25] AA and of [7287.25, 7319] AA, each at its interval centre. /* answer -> 0.05 mag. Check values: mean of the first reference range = 6.76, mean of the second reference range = 6.8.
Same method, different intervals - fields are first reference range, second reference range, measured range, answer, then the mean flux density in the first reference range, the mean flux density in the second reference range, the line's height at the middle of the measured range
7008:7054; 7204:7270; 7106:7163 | 0.03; 6.82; 6.55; 6.68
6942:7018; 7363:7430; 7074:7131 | 0.02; 6.88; 6.51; 6.77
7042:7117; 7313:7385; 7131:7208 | 0.03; 6.74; 6.55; 6.67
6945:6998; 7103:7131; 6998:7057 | -0.01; 6.85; 6.61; 6.76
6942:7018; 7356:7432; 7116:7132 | 0.02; 6.88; 6.5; 6.75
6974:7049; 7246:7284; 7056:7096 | 0.01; 6.84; 6.58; 6.77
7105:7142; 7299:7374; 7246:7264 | 0.00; 6.62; 6.56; 6.58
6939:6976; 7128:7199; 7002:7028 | -0.02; 6.81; 6.52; 6.73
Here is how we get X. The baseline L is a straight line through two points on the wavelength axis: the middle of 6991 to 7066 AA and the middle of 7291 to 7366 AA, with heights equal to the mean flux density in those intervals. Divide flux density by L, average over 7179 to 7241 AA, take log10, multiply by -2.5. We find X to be 0.05 mag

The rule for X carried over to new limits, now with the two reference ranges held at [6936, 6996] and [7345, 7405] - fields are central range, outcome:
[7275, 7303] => -0.02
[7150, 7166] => 0.01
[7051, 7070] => -0.04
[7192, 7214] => 0.06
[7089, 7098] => 0.04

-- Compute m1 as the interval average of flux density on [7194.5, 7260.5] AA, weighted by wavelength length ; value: 6.45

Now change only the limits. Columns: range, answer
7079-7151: 6.57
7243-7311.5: 6.67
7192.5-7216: 6.33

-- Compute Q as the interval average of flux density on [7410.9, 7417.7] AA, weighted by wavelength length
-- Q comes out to 6.28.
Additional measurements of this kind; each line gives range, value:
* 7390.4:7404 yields 6.38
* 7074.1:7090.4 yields 6.71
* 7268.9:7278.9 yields 6.52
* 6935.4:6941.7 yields 6.68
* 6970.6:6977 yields 6.36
